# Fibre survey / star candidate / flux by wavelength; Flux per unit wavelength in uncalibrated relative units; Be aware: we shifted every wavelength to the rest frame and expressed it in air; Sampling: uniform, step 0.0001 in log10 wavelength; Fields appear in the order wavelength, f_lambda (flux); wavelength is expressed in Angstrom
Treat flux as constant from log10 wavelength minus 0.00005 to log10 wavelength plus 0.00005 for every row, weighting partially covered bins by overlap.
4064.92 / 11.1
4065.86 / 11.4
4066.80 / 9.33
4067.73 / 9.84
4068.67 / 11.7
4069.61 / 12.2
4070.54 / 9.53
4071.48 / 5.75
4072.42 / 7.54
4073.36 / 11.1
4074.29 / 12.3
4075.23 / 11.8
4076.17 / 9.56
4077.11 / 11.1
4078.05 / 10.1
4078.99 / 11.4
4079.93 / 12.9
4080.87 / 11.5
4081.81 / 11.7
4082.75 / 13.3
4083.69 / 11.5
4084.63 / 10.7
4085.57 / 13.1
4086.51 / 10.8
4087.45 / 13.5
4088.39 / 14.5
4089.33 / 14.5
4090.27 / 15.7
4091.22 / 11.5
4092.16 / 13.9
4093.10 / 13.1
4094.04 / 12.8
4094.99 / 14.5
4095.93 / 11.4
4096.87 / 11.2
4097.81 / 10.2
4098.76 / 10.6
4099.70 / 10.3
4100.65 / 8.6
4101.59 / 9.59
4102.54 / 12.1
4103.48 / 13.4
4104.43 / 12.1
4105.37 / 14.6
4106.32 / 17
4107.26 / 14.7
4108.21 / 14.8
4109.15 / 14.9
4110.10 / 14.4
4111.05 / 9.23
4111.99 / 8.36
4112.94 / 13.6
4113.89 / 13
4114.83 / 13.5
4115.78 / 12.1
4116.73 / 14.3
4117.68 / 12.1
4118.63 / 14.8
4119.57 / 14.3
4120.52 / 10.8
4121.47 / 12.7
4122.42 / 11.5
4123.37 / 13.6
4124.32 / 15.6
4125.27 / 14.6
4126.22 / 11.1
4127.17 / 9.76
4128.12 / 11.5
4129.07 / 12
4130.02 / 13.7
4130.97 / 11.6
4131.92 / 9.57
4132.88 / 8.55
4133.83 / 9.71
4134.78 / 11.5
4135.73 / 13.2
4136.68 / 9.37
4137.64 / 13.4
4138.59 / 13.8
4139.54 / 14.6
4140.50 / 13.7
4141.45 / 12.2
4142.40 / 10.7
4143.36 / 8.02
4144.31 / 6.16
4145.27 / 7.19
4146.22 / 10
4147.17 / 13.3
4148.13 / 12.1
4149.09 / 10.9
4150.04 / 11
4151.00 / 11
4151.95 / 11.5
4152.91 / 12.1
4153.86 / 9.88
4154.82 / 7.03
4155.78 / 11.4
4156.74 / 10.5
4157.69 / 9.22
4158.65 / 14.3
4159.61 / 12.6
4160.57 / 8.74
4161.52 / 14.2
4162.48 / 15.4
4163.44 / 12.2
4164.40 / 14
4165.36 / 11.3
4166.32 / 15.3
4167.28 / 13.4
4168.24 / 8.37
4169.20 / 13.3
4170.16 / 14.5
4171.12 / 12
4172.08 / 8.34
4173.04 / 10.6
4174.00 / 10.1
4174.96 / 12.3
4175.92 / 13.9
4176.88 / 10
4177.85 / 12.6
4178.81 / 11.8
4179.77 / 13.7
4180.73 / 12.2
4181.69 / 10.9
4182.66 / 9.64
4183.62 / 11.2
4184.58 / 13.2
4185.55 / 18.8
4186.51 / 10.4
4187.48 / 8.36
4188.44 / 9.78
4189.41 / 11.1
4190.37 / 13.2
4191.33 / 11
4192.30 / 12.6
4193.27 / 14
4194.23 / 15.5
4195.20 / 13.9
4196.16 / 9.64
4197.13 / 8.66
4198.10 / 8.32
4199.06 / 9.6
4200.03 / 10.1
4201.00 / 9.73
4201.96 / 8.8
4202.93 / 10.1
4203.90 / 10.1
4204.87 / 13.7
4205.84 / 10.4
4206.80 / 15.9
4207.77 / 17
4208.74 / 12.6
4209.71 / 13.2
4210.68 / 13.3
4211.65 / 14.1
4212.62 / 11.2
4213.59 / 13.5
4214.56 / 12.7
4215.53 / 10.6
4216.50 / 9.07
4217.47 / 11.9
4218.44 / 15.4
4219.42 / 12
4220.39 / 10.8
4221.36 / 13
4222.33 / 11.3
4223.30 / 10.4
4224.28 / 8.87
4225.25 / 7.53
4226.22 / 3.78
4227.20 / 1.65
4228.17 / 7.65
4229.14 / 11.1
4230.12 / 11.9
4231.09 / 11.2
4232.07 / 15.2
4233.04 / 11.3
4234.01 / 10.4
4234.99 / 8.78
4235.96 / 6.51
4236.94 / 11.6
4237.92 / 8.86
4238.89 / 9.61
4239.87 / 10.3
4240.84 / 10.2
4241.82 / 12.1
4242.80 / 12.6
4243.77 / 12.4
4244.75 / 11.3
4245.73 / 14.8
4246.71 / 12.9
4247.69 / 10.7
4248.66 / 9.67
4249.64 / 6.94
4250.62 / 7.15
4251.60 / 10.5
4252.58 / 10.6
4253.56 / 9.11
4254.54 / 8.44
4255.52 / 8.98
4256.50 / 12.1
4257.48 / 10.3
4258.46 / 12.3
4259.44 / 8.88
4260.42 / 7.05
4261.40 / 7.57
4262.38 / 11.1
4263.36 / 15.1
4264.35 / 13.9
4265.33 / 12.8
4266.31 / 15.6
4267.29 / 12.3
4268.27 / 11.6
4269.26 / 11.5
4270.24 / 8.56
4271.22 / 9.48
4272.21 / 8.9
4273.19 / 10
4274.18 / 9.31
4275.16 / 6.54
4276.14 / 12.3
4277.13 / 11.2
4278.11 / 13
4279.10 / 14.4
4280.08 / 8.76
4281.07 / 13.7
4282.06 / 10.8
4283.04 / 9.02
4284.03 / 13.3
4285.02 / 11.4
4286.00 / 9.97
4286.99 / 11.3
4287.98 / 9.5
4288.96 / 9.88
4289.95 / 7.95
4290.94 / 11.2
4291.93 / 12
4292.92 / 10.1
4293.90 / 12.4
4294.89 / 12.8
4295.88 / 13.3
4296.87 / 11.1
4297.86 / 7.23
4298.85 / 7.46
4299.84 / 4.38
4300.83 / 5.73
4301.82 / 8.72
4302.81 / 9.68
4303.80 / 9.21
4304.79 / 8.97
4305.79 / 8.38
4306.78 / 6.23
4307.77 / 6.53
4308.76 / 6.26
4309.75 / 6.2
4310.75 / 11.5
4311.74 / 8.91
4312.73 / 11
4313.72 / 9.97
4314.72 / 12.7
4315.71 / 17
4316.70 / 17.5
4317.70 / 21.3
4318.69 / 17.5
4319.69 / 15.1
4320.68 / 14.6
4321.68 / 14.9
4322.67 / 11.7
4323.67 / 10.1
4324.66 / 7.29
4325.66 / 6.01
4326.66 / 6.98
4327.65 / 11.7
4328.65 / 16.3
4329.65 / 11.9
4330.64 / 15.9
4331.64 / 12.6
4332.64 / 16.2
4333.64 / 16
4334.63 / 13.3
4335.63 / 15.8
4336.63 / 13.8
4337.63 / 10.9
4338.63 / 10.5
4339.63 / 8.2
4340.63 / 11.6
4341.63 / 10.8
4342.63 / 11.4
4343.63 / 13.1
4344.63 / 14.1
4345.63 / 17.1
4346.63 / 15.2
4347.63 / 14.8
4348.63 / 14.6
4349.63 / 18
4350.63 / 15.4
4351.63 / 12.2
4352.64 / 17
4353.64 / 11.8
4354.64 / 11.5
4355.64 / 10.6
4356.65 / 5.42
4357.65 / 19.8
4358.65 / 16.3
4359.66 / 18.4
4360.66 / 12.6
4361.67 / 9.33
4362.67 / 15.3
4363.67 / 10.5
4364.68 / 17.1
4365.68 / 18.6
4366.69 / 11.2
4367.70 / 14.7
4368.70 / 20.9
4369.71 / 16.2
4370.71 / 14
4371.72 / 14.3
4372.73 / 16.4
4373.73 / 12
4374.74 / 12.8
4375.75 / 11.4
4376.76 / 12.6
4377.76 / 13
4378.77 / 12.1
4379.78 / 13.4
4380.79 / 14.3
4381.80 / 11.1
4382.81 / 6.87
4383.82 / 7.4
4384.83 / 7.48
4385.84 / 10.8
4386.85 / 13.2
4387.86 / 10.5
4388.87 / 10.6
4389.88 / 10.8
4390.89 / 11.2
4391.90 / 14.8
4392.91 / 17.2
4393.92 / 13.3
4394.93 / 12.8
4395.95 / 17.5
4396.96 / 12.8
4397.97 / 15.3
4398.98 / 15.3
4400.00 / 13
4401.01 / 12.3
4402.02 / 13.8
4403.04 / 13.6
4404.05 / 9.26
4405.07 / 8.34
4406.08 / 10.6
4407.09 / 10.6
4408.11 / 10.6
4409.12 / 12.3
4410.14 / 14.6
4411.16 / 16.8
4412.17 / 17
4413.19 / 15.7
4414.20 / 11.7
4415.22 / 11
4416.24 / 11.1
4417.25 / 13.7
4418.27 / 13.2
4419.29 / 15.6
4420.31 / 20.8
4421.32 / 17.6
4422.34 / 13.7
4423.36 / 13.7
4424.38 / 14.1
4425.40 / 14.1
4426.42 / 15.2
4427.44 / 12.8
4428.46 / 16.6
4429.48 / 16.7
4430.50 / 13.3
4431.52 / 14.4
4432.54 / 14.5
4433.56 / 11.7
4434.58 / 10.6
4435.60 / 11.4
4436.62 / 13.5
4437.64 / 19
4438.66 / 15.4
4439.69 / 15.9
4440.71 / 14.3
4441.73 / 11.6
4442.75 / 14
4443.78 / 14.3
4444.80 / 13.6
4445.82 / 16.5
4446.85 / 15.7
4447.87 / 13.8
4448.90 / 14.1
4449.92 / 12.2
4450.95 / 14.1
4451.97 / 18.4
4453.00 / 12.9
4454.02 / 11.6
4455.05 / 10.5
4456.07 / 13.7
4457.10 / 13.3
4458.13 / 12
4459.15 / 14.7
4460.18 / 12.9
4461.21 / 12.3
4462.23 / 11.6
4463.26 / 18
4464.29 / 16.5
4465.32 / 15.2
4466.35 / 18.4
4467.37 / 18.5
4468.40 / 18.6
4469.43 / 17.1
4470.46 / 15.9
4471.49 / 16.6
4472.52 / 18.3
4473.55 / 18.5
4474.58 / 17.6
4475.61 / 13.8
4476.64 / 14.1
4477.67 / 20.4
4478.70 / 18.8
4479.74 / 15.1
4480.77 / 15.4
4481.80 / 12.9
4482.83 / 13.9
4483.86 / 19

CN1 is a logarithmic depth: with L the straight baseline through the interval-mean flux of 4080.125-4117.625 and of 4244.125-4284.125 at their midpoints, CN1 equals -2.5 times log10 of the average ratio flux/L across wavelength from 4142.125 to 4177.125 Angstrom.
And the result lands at 0.06 mag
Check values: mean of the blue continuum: 12.6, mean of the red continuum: 10.8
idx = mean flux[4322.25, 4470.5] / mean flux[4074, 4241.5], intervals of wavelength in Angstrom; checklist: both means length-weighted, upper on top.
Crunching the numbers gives 1.16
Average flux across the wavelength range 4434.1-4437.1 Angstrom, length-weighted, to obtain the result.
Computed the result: 11.8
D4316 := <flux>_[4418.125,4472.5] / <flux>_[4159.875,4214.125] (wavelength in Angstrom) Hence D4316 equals 1.22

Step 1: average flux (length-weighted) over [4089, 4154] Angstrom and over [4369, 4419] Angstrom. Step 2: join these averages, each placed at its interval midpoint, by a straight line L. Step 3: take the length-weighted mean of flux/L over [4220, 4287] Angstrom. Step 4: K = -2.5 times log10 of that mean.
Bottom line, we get 0.18 mag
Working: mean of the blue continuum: 12.1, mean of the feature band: 10.5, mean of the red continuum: 12.7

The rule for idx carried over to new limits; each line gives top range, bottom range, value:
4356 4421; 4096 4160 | 1.12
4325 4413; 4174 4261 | 1.19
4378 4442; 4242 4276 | 1.24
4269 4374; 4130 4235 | 1.06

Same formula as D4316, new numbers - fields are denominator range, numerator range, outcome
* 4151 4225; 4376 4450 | 1.13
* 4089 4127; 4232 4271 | 0.84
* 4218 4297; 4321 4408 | 1.22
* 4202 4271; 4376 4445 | 1.21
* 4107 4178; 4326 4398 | 1.12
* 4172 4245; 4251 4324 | 0.96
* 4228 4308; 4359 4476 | 1.34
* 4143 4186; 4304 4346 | 1.04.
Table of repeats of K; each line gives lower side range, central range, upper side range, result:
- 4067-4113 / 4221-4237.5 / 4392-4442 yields 0.32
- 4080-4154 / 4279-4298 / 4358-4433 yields 0.18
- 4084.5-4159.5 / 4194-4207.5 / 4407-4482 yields 0.15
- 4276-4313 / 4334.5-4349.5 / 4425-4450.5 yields -0.16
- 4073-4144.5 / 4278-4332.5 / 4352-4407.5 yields 0.16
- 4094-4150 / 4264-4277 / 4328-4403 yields 0.17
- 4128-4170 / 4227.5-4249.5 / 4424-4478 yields 0.15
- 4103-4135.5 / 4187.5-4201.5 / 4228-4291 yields 0.04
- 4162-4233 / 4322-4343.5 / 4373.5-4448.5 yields 0.07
